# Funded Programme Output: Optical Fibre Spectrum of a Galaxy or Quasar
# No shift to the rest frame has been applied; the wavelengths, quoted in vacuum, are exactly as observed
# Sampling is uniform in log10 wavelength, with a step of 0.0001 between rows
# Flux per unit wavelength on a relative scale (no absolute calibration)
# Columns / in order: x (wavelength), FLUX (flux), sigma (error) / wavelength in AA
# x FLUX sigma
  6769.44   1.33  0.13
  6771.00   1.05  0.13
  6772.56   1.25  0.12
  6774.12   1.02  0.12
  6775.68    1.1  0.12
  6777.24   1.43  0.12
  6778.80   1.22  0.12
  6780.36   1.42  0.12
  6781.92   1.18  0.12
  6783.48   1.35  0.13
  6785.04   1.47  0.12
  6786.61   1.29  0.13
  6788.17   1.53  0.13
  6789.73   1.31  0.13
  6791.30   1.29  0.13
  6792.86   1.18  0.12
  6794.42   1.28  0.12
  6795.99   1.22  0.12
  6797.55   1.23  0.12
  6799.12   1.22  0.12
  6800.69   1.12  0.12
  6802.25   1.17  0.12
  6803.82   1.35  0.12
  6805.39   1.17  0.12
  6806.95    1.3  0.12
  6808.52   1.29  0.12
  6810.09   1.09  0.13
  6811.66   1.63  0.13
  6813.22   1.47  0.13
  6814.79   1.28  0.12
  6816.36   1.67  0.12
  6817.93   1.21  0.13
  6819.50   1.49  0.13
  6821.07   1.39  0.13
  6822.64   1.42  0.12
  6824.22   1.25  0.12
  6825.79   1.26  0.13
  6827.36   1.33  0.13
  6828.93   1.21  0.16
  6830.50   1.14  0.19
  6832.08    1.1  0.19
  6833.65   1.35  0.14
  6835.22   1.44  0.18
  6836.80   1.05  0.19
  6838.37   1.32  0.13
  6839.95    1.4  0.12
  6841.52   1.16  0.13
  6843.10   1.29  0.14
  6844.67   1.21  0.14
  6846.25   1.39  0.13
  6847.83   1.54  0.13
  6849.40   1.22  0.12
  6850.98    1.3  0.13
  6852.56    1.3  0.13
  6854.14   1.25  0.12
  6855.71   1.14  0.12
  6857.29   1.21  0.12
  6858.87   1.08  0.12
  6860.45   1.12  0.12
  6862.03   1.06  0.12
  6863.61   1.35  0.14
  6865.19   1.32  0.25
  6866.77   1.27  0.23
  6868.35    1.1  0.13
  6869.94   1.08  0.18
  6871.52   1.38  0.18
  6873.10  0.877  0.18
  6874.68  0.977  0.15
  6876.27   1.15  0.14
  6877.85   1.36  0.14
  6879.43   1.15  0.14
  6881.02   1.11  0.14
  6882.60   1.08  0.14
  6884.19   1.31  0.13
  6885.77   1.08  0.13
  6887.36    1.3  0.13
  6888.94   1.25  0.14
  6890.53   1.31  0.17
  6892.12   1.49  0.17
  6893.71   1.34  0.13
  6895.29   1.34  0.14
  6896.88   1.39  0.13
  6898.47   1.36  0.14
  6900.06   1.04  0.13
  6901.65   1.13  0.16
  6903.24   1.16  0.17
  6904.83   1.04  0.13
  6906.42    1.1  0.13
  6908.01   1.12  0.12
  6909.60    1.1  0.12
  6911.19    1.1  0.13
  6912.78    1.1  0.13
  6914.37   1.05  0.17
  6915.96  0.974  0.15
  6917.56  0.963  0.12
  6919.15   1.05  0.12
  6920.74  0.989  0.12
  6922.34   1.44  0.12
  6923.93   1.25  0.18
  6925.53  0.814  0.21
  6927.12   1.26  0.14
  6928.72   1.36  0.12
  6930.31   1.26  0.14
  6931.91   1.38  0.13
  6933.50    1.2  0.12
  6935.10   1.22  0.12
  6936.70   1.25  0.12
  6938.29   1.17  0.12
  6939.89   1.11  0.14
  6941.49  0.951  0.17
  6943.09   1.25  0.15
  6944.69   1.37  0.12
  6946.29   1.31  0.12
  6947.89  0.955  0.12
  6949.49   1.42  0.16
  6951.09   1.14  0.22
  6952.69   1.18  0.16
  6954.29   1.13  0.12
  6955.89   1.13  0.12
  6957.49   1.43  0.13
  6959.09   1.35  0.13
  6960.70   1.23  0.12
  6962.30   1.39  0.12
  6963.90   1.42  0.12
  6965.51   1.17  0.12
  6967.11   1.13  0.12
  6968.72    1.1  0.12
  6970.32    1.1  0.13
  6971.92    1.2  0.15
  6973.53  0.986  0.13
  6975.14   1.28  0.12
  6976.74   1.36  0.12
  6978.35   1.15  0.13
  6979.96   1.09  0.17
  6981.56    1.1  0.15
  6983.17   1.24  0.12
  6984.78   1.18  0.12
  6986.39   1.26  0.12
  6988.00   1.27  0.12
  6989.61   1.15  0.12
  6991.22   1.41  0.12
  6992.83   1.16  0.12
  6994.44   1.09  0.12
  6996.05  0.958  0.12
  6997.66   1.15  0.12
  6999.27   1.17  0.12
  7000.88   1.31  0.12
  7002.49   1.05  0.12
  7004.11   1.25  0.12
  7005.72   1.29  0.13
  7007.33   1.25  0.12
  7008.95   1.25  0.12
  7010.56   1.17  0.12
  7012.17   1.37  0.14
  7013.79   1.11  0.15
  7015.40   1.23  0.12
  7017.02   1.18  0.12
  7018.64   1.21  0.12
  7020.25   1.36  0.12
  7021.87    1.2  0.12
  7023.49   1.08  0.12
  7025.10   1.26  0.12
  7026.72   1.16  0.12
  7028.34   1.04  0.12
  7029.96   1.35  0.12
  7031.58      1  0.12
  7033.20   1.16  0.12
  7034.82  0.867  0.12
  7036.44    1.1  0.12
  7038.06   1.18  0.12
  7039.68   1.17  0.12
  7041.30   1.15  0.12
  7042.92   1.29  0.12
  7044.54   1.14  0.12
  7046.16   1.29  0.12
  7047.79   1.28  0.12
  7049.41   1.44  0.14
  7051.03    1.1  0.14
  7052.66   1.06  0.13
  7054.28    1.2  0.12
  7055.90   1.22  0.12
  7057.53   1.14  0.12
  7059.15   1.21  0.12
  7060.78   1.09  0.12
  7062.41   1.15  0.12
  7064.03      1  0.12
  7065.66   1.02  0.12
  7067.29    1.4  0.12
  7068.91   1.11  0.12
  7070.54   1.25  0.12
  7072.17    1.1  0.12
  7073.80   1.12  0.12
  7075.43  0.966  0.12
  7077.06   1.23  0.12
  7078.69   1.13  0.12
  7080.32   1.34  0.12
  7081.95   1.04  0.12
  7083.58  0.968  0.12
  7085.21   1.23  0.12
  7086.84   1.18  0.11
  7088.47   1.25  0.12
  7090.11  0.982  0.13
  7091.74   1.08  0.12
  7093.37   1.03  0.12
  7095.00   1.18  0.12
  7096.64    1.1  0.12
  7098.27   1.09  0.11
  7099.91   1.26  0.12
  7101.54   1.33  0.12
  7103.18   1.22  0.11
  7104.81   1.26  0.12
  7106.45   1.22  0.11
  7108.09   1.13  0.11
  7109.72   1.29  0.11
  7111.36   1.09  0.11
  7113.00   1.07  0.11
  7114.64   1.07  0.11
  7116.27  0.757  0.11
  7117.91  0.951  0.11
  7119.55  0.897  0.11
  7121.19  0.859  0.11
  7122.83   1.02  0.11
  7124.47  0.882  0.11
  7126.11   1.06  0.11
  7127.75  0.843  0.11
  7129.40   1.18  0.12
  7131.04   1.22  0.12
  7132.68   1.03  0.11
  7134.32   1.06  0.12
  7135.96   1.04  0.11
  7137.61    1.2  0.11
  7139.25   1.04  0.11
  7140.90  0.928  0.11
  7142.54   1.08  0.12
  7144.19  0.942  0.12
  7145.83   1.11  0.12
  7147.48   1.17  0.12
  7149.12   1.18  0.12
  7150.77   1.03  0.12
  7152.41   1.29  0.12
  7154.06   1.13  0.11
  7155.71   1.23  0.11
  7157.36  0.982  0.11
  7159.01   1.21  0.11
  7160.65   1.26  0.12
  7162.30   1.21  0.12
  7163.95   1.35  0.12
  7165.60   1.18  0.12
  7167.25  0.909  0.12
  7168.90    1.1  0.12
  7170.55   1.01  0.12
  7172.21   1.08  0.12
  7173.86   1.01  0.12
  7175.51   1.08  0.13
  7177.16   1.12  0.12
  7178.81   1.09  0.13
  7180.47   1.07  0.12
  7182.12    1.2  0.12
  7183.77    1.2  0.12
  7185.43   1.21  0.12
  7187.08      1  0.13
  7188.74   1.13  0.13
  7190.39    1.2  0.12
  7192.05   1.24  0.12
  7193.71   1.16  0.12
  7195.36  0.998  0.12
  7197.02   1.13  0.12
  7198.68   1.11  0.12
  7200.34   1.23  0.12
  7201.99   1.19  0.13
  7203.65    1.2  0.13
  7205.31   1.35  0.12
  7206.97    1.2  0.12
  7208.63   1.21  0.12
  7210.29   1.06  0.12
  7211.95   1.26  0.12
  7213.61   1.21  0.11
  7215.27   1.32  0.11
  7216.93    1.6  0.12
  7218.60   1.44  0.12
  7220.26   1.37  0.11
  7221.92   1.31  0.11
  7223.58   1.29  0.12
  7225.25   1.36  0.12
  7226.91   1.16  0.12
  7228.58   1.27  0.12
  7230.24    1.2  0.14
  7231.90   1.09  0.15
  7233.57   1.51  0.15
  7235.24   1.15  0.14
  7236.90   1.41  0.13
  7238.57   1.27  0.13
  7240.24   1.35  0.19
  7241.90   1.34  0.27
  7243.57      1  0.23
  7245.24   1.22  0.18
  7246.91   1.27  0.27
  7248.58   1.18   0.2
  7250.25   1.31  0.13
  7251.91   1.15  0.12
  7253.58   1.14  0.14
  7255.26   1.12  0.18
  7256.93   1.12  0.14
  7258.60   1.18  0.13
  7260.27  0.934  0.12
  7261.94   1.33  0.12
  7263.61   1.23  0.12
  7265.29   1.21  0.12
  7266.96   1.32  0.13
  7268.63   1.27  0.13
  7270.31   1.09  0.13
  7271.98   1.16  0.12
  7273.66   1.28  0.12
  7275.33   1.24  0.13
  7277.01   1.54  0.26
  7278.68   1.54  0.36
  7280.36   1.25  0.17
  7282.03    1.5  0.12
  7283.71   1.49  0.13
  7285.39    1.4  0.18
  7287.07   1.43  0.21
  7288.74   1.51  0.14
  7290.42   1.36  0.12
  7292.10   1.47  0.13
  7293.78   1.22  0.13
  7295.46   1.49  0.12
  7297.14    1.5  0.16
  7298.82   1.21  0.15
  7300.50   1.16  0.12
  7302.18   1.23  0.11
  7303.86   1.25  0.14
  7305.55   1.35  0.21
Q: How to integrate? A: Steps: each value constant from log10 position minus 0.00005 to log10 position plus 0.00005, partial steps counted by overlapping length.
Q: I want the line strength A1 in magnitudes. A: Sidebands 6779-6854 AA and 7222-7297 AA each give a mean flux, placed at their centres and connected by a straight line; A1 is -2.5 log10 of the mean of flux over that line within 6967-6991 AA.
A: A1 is 0.10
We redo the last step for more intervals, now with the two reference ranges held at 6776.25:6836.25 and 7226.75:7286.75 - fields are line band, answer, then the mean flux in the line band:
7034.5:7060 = 0.09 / 1.18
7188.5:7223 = 0.02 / 1.24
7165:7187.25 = 0.16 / 1.09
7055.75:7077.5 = 0.13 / 1.14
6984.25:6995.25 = 0.06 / 1.22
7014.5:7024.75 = 0.06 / 1.21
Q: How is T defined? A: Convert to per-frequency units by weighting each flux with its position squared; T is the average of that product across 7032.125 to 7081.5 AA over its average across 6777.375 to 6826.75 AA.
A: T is 0.95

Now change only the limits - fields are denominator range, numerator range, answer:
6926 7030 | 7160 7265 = 1.06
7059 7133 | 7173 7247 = 1.14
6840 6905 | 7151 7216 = 1.03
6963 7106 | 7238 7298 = 1.17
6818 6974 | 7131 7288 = 1.09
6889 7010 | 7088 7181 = 0.97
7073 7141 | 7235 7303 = 1.23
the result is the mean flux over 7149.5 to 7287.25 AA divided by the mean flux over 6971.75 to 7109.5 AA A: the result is 1.04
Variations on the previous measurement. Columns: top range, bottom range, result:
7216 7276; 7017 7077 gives 1.07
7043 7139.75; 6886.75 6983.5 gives 0.94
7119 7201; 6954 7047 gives 0.92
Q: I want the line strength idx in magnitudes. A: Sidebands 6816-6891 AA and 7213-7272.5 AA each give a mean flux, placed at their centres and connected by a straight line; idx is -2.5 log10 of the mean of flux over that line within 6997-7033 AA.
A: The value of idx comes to 0.04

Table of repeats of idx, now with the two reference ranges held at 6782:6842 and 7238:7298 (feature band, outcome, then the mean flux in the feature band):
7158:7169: 0.10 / 1.18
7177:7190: 0.14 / 1.13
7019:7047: 0.11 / 1.17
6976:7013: 0.08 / 1.2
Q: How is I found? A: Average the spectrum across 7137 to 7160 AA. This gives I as 1.11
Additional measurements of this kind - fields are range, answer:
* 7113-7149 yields 1.02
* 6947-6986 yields 1.2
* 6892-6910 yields 1.21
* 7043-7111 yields 1.17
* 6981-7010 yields 1.2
